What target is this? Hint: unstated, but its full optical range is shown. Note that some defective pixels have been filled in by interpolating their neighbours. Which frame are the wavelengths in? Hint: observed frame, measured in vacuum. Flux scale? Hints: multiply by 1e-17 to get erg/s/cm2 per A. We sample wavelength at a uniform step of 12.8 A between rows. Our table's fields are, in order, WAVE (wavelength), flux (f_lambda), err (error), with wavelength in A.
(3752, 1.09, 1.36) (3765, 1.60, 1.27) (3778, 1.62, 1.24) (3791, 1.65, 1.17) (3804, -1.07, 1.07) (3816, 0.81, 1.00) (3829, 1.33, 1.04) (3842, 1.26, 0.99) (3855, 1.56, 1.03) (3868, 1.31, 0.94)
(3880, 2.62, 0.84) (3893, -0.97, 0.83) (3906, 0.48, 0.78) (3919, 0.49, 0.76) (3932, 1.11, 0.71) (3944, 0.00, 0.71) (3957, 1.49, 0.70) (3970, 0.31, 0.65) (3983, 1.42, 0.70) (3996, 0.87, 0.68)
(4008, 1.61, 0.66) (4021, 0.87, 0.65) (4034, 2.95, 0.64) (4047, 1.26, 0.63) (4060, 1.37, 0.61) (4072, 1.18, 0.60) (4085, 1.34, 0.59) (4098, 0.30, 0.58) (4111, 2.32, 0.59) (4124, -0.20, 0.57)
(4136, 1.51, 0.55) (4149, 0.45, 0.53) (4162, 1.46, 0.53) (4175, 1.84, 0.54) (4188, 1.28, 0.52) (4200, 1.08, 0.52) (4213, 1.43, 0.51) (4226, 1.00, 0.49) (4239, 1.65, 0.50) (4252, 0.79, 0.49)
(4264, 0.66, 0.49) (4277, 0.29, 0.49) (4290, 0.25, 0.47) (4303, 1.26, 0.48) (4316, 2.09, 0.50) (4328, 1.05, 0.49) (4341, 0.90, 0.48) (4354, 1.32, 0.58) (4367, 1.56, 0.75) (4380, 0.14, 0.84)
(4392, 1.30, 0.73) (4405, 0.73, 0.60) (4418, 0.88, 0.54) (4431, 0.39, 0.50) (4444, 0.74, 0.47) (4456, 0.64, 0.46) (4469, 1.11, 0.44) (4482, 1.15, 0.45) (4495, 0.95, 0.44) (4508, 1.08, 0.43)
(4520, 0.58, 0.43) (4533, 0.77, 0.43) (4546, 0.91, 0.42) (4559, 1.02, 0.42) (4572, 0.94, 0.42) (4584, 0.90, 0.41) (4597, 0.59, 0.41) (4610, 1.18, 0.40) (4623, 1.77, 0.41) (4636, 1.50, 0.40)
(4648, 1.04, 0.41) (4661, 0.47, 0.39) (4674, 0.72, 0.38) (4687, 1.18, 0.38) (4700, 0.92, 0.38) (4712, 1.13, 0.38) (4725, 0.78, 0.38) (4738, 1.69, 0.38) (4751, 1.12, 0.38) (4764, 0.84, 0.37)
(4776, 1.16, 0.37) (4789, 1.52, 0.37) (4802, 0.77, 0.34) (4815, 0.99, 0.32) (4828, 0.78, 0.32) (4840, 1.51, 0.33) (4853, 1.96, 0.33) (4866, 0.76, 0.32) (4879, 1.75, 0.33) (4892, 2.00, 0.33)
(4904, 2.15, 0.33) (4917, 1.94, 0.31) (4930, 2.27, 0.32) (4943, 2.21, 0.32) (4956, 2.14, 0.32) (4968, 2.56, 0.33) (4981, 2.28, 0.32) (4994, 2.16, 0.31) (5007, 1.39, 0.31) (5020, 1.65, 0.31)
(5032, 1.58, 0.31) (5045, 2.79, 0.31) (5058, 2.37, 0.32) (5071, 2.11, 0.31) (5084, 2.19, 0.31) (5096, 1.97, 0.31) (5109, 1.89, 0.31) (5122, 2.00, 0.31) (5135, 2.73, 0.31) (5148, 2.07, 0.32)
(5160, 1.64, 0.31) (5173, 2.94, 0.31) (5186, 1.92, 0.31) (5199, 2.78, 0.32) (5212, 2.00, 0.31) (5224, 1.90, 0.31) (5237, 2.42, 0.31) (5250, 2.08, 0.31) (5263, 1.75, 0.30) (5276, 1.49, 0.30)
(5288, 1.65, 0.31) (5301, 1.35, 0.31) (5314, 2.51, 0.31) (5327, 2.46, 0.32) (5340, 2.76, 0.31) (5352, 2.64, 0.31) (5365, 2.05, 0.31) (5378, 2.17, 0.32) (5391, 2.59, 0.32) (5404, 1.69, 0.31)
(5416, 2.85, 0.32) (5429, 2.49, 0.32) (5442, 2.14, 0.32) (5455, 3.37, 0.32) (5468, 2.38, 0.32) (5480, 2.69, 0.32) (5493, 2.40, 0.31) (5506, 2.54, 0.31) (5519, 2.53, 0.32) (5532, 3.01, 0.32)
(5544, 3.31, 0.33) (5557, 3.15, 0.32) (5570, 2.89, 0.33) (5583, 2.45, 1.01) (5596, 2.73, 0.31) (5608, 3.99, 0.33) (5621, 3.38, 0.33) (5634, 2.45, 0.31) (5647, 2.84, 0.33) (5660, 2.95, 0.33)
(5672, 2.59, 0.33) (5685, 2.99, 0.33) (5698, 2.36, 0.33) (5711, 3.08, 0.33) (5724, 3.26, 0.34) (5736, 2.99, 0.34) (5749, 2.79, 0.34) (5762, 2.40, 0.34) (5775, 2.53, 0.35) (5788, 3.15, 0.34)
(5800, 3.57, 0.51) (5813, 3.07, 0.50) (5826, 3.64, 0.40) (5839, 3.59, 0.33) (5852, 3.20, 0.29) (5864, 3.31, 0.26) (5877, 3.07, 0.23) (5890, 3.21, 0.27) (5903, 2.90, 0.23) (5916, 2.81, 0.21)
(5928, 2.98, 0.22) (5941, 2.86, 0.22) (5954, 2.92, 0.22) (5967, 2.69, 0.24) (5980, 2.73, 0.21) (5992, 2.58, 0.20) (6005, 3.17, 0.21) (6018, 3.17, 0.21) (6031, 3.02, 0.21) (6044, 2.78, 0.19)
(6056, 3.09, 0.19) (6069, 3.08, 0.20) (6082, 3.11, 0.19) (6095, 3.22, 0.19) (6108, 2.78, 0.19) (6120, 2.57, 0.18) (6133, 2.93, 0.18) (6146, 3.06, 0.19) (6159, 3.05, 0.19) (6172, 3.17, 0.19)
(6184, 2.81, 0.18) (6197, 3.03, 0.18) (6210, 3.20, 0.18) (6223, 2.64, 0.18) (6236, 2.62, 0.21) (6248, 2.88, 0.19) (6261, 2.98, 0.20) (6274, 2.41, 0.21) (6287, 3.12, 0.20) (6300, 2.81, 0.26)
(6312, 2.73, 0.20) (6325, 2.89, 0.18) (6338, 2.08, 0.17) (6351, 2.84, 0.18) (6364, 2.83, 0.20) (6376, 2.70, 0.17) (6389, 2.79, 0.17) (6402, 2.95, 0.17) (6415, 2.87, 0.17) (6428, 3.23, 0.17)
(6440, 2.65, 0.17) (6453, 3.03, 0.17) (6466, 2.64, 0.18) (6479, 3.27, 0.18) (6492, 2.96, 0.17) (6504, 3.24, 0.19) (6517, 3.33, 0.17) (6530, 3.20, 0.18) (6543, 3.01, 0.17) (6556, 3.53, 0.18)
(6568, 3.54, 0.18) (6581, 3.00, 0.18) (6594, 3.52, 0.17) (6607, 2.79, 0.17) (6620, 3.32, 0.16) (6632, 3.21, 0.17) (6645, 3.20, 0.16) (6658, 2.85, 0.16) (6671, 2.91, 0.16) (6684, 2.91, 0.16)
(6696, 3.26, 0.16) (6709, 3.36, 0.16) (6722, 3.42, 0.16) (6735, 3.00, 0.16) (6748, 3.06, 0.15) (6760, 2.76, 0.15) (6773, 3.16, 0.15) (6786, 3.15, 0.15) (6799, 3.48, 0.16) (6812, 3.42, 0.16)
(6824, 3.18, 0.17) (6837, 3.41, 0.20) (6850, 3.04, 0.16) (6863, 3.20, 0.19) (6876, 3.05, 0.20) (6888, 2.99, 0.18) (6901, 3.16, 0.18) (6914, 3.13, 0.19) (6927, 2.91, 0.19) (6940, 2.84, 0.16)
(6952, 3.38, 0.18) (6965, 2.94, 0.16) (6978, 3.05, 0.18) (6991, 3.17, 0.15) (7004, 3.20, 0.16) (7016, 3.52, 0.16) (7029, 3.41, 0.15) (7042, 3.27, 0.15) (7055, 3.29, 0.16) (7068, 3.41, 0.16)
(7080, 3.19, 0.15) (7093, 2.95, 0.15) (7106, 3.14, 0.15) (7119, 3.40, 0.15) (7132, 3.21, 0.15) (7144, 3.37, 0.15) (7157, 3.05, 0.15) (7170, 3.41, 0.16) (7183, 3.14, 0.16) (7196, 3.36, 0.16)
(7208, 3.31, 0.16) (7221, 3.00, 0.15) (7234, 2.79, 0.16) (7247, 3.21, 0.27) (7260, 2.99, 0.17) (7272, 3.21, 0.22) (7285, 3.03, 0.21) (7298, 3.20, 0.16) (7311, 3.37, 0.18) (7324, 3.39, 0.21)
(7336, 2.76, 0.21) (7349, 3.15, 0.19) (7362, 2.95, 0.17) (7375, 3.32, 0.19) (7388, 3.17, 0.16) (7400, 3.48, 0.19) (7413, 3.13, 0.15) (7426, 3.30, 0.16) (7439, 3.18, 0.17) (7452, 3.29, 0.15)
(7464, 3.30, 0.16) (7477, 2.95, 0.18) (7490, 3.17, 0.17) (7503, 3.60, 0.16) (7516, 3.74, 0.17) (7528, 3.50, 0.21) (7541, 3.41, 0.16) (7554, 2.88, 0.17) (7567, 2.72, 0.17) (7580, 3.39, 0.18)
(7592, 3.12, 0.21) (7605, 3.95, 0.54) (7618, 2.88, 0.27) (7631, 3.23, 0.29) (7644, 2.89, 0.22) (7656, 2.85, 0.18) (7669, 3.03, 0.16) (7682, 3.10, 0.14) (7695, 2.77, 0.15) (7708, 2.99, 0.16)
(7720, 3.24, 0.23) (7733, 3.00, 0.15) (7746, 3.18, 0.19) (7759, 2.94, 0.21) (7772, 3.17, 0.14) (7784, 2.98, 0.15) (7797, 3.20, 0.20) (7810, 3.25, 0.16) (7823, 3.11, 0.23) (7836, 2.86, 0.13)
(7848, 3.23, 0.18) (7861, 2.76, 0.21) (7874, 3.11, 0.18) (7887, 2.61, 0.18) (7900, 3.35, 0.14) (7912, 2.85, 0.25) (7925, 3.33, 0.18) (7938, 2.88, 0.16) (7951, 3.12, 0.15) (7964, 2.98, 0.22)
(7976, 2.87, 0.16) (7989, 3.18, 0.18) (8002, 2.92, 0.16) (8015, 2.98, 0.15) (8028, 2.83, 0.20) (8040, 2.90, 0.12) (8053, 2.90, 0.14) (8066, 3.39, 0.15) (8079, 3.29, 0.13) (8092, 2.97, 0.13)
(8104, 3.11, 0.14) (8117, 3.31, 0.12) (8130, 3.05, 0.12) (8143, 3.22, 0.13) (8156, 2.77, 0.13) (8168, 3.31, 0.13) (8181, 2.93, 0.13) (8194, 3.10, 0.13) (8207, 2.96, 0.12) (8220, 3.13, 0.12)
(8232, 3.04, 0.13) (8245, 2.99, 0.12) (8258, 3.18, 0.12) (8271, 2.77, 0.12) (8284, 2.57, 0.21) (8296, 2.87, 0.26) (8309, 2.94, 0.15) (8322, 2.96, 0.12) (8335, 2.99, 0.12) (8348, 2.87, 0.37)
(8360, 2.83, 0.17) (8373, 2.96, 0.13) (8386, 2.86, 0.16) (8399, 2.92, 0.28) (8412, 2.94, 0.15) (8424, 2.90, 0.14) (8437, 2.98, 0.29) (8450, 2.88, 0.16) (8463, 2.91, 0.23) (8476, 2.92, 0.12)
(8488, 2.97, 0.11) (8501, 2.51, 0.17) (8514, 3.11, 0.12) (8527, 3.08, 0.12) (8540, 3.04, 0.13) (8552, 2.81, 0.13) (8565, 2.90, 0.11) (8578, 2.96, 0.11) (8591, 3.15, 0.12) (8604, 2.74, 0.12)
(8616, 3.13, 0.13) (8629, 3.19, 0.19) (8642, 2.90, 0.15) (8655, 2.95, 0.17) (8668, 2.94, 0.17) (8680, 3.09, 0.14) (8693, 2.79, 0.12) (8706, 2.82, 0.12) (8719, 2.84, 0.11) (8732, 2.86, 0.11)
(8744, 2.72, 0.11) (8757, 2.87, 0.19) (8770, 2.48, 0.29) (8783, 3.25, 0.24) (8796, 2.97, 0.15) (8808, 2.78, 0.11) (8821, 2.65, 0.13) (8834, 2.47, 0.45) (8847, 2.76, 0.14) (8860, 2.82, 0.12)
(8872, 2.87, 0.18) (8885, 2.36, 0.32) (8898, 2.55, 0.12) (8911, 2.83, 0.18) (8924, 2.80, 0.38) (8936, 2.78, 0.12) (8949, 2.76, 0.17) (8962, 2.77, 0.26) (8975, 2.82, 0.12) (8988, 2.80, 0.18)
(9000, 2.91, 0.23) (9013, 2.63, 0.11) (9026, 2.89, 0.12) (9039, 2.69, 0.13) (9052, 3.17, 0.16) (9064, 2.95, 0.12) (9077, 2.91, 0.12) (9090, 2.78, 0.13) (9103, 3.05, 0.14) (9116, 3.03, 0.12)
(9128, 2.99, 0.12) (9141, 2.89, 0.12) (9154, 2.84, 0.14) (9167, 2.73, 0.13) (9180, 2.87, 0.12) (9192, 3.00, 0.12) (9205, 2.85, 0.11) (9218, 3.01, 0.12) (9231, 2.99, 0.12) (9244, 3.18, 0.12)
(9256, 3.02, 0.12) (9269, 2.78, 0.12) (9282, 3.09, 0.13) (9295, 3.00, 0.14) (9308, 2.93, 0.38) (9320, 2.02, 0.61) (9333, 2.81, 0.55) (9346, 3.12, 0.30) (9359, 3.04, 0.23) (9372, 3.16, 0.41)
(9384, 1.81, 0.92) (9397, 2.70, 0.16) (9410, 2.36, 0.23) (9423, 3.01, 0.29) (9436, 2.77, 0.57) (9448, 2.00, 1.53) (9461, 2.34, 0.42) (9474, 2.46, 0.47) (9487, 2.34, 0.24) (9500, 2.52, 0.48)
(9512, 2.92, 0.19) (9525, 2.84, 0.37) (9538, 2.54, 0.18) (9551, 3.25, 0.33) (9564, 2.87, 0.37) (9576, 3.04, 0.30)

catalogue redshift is 0.23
